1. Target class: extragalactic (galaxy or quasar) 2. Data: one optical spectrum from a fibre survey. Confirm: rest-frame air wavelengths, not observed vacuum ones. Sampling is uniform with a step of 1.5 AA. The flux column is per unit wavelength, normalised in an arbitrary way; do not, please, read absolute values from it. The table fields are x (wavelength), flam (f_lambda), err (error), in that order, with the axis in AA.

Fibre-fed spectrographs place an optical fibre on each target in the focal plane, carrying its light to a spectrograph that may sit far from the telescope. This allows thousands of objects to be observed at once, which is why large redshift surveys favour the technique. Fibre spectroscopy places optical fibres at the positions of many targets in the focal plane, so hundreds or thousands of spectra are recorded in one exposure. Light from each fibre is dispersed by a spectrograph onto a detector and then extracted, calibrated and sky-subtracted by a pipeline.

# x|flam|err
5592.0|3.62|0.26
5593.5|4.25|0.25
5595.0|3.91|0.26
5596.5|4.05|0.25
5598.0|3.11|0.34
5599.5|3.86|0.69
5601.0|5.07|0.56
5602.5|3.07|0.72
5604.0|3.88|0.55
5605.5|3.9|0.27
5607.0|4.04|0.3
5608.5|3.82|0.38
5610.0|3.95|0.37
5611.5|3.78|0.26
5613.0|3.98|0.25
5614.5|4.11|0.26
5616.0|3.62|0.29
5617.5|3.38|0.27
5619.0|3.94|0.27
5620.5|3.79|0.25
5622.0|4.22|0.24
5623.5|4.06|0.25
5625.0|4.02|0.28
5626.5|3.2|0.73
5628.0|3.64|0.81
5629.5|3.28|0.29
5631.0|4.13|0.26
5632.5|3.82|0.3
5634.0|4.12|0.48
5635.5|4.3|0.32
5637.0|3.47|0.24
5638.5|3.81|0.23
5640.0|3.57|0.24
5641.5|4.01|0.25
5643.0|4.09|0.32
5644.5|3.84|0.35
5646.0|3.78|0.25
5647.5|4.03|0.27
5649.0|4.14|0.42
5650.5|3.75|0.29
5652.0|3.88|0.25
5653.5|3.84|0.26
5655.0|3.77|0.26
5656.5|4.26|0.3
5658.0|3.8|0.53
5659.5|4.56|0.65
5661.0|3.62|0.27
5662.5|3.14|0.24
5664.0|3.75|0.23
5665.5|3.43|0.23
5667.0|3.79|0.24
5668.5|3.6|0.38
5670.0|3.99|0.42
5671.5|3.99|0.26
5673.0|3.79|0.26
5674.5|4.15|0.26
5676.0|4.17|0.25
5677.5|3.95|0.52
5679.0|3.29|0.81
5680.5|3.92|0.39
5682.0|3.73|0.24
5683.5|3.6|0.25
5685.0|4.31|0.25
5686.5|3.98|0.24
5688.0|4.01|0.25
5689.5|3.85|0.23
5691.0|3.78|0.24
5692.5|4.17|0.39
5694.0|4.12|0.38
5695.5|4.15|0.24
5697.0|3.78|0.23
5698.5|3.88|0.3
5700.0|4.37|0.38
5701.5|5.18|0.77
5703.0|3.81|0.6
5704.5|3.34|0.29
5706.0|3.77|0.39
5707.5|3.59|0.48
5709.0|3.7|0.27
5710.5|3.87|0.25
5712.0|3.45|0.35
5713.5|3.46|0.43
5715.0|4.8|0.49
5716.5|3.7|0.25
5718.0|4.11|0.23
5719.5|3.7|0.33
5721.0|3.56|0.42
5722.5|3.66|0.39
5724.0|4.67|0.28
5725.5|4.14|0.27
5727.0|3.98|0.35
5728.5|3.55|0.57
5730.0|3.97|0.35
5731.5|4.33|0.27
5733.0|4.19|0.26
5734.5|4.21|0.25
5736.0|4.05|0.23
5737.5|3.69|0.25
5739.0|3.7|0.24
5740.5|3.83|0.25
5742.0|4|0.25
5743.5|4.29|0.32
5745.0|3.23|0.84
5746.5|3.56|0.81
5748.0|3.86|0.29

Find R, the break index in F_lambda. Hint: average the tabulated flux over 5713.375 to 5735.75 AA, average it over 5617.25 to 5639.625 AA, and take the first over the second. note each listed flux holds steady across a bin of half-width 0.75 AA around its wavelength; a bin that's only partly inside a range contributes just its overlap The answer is 1.1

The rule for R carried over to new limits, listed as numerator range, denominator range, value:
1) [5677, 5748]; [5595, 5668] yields 1.02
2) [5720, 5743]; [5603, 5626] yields 1.02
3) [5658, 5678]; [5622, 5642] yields 1.01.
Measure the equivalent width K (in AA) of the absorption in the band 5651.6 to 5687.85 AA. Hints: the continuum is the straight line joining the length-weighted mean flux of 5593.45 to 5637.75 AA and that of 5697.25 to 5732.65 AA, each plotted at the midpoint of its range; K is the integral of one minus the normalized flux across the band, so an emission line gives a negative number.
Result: 0.5 AA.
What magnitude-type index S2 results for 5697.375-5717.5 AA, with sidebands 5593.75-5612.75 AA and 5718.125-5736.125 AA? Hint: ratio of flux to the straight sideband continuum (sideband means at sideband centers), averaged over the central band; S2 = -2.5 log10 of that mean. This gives 0.02 mag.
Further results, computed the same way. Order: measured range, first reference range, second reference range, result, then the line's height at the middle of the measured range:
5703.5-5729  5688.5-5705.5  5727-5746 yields 0.04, 3.98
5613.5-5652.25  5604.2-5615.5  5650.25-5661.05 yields 0.03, 3.95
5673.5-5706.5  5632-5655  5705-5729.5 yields -0.03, 3.87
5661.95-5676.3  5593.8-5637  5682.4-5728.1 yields 0.04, 3.91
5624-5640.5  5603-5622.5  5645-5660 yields 0.04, 3.91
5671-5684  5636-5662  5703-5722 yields 0.00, 3.83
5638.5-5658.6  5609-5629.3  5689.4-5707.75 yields -0.01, 3.88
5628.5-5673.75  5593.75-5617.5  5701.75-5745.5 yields 0.01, 3.88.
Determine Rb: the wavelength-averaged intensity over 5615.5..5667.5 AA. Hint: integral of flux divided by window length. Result 3.83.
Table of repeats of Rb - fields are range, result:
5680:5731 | 3.93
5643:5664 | 3.88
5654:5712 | 3.89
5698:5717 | 3.92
